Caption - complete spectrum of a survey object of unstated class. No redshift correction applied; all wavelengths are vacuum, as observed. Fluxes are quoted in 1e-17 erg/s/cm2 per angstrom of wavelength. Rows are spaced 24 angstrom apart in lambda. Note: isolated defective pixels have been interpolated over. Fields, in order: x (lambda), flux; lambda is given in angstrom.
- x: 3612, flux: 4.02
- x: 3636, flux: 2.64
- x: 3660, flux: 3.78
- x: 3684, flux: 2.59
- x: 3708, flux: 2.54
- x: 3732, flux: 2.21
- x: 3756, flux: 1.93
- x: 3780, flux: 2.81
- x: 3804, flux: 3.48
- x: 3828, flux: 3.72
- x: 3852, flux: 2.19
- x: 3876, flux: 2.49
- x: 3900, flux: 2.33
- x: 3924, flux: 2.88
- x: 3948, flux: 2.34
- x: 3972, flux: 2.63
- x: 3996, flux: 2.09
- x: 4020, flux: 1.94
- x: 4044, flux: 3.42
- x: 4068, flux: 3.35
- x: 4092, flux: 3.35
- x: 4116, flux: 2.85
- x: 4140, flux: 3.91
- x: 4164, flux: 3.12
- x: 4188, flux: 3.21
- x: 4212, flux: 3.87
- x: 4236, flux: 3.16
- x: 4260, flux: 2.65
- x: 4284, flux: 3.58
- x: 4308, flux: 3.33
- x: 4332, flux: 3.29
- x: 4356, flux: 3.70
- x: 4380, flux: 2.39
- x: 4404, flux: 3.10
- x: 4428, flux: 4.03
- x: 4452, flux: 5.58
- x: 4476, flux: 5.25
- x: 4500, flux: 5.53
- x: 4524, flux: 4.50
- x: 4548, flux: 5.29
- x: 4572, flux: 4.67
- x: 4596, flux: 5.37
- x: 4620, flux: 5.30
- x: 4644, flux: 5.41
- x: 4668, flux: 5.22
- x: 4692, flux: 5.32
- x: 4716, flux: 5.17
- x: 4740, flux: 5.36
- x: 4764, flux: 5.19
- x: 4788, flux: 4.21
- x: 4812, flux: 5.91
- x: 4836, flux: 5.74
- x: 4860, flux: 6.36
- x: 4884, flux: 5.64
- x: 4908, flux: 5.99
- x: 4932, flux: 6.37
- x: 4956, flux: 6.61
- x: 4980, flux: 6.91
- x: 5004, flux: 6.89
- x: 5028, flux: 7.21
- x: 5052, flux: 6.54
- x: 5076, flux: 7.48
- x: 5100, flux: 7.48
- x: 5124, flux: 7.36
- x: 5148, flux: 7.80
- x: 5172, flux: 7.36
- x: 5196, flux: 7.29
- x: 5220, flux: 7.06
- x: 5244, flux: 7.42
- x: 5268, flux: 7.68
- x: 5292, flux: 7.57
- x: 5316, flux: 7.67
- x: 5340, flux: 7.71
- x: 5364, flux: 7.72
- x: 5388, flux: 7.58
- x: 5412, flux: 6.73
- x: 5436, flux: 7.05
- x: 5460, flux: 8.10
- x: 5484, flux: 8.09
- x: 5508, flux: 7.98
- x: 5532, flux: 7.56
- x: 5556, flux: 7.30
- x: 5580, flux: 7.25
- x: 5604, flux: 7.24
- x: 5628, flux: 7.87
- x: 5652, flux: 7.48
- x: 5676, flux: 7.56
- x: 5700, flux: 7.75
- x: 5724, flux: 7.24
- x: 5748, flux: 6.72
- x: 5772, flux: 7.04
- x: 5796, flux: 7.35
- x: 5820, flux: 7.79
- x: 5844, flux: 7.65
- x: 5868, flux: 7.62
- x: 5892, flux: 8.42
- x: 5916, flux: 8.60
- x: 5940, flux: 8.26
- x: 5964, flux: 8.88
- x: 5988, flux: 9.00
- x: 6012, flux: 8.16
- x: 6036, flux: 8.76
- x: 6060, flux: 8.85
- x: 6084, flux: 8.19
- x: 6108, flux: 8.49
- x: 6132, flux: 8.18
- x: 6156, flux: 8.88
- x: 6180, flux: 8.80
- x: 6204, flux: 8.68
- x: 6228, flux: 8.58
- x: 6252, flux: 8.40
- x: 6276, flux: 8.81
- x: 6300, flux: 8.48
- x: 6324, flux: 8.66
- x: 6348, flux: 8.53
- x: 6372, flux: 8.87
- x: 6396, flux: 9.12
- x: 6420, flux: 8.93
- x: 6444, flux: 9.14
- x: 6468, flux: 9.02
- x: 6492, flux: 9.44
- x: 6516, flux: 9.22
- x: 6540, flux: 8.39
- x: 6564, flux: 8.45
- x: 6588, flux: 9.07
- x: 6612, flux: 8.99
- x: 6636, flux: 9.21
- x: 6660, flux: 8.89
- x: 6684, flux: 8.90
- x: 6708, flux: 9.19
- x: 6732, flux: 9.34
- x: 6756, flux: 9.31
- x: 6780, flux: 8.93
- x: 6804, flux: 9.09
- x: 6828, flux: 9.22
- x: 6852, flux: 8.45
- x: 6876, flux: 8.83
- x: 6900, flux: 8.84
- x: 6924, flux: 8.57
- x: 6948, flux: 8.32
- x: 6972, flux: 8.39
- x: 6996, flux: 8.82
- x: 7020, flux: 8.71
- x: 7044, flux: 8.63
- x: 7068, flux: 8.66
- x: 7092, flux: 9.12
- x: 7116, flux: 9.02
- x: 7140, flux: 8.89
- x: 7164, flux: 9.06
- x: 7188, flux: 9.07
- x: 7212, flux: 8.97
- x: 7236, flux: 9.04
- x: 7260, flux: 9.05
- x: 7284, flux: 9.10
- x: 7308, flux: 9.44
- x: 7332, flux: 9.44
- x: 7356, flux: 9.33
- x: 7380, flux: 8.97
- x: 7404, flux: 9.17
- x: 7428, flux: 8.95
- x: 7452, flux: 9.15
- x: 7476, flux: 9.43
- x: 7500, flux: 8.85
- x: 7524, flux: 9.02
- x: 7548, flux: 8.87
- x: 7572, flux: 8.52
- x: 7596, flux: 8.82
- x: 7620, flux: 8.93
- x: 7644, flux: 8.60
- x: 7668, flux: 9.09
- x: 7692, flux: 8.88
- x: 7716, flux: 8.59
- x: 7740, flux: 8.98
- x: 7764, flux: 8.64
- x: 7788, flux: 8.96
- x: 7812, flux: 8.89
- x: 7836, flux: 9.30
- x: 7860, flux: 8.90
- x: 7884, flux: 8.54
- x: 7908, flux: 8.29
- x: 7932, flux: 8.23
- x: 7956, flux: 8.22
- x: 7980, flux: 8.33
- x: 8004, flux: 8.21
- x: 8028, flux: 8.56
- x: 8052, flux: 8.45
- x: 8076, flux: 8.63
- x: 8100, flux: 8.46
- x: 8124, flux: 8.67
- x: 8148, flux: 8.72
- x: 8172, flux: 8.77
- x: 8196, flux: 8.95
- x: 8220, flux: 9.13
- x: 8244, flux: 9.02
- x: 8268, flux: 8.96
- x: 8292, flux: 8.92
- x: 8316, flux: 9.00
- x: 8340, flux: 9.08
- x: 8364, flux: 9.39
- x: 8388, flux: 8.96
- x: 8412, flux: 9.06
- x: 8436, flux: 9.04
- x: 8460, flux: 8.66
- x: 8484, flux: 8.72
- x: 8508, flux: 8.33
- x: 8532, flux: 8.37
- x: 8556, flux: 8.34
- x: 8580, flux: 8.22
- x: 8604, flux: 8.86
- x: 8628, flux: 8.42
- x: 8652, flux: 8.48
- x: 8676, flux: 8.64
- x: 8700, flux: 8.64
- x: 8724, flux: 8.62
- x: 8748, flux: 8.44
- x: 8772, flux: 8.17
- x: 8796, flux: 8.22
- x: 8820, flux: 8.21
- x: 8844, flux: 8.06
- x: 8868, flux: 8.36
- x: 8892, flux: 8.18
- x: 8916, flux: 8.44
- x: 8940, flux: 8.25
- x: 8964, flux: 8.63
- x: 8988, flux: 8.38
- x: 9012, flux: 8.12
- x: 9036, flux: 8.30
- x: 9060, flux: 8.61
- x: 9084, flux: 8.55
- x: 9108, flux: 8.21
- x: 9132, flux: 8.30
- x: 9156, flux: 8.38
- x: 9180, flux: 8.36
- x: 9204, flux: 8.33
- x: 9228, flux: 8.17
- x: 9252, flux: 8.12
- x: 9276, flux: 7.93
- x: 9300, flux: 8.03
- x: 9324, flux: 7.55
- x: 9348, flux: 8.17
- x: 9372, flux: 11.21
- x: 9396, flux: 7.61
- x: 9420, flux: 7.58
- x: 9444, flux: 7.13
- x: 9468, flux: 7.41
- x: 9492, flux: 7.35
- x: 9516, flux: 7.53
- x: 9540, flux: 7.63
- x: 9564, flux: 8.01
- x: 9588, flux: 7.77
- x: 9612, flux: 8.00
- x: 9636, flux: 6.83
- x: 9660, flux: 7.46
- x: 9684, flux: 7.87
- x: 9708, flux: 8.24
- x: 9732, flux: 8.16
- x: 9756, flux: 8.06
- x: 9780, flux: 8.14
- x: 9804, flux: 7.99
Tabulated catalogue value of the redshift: 0.112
